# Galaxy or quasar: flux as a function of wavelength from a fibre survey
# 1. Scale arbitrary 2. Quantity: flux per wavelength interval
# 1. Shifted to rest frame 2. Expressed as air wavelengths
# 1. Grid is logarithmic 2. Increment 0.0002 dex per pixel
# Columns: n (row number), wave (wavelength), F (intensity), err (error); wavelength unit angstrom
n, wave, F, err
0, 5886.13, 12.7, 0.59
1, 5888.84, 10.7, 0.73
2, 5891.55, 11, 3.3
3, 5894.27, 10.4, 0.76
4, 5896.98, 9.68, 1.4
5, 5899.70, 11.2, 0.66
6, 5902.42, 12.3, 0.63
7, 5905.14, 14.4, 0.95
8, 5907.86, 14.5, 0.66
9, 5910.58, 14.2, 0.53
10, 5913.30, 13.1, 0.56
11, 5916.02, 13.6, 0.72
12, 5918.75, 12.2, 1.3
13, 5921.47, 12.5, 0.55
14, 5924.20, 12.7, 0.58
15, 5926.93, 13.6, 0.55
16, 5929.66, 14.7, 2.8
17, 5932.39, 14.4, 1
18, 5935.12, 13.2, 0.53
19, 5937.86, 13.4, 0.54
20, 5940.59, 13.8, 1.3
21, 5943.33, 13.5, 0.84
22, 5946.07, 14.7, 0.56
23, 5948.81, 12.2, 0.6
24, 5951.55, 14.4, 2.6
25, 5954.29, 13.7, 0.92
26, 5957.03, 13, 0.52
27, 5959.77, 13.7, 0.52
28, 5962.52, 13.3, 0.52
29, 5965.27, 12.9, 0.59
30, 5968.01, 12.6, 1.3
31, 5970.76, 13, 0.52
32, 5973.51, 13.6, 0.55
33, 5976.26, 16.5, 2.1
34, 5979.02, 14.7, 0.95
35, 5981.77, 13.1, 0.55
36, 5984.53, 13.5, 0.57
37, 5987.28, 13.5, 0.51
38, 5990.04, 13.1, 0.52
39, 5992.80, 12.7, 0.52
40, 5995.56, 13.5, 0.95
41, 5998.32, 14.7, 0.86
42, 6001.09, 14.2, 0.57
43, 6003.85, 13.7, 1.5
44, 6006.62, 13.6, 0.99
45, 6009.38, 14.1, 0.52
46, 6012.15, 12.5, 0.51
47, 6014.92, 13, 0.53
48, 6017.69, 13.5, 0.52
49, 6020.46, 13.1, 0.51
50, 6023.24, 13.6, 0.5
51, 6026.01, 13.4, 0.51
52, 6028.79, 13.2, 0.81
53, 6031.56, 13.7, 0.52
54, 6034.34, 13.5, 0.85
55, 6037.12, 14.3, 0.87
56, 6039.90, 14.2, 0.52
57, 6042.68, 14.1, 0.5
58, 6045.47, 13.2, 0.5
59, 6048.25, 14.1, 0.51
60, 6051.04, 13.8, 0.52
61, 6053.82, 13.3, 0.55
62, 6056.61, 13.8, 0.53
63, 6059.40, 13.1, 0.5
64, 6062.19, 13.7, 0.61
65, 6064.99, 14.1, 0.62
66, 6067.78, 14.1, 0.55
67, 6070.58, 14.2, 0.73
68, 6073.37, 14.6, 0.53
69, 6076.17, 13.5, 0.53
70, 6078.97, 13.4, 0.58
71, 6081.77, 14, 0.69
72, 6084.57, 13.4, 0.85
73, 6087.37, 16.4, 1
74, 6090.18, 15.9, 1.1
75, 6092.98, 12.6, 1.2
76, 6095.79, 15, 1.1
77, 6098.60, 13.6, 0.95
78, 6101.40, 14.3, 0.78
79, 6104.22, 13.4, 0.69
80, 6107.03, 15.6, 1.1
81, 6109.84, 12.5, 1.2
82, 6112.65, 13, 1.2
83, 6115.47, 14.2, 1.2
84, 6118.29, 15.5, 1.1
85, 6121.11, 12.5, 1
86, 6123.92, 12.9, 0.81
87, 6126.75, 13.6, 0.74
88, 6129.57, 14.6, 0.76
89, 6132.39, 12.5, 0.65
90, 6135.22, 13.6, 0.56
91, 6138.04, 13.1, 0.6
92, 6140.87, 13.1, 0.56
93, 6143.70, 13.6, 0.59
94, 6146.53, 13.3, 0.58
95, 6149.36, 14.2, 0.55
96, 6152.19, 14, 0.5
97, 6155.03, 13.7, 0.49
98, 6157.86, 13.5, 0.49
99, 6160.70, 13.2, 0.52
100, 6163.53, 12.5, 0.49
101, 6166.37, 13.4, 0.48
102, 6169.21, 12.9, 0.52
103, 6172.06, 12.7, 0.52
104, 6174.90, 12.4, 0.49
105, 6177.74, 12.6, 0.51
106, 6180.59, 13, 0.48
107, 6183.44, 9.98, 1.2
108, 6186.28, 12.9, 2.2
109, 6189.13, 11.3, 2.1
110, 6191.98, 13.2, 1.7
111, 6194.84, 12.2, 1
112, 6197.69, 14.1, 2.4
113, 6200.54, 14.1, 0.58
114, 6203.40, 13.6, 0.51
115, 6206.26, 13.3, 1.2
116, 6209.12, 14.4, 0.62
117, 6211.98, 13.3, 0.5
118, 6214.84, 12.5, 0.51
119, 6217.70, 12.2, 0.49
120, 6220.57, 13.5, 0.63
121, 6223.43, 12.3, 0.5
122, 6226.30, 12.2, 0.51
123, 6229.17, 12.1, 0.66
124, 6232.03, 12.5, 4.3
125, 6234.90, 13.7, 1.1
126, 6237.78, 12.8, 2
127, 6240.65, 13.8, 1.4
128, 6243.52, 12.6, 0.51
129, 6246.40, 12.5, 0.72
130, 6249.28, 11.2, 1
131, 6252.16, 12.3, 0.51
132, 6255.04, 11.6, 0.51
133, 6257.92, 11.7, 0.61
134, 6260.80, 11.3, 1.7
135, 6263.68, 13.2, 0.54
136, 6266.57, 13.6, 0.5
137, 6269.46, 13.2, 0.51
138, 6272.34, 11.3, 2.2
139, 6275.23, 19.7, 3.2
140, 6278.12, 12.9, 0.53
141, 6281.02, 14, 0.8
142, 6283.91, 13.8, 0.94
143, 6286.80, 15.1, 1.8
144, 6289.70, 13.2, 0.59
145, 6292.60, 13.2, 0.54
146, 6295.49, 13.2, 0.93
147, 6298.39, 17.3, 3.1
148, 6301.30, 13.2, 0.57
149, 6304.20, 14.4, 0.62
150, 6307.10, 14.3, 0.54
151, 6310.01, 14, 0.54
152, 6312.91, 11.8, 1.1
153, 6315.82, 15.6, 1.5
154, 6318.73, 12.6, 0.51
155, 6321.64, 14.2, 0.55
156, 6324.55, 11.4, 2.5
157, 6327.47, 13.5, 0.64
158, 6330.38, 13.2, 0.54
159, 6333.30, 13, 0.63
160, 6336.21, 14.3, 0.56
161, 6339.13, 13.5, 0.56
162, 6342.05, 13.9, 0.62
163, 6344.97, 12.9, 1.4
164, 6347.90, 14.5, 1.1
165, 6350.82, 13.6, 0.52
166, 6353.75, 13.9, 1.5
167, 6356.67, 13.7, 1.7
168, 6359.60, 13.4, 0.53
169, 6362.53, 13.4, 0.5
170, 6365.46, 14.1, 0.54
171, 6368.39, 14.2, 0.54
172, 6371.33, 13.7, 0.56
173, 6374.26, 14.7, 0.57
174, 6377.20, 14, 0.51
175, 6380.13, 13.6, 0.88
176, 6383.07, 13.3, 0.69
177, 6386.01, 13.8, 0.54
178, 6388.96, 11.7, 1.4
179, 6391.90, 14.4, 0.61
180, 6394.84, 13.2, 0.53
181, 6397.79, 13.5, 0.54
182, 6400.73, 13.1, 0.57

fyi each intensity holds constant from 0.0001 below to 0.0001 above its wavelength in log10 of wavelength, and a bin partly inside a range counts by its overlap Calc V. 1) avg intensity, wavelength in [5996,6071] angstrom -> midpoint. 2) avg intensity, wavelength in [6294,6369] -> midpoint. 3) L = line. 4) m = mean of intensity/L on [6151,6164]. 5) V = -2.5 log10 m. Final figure 0.021 mag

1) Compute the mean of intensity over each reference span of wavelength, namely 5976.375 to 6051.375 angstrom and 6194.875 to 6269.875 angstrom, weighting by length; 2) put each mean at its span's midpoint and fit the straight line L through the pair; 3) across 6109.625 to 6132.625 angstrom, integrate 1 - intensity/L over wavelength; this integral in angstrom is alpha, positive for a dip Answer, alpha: -0.58 angstrom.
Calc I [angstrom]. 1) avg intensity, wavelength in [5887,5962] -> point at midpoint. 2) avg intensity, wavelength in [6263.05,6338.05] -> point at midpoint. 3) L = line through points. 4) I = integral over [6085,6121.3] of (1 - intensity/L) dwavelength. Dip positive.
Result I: -2.3 angstrom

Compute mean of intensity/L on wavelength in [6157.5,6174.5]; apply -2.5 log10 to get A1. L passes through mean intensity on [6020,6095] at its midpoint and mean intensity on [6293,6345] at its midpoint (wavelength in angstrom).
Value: 0.07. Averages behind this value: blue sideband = 13.9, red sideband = 13.7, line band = 13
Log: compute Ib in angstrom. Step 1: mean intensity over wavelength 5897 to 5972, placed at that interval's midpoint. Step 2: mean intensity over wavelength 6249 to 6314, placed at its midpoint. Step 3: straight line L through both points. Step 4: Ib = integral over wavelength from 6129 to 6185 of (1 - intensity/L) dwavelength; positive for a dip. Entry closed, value 1.52 angstrom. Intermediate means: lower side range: 13.3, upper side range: 13.5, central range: 13.1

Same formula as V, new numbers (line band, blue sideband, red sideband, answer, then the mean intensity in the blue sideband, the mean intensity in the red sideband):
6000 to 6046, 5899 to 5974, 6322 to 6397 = -0.01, 13.4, 13.6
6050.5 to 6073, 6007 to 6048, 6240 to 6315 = -0.02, 13.5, 13.4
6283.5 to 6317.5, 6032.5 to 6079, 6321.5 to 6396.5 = -0.04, 13.8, 13.6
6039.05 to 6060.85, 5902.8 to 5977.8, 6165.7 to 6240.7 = -0.03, 13.6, 12.8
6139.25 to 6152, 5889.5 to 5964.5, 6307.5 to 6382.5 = -0.02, 13.1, 13.6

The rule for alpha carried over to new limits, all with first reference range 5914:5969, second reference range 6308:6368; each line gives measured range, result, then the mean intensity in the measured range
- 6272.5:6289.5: -1.4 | 14.7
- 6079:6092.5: -1.2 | 14.6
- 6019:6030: 0.1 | 13.3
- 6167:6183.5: 1.2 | 12.5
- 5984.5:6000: -0.1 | 13.5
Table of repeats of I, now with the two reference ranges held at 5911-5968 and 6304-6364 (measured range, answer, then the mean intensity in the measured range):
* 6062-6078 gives -0.68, 14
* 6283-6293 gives -0.26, 13.9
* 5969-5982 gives -0.77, 14.2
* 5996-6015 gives -0.39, 13.7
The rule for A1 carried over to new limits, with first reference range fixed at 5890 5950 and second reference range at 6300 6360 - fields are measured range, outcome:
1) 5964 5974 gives 0.00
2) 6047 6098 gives -0.07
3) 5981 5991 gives -0.02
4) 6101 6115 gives -0.04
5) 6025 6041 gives -0.05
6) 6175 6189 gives 0.11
